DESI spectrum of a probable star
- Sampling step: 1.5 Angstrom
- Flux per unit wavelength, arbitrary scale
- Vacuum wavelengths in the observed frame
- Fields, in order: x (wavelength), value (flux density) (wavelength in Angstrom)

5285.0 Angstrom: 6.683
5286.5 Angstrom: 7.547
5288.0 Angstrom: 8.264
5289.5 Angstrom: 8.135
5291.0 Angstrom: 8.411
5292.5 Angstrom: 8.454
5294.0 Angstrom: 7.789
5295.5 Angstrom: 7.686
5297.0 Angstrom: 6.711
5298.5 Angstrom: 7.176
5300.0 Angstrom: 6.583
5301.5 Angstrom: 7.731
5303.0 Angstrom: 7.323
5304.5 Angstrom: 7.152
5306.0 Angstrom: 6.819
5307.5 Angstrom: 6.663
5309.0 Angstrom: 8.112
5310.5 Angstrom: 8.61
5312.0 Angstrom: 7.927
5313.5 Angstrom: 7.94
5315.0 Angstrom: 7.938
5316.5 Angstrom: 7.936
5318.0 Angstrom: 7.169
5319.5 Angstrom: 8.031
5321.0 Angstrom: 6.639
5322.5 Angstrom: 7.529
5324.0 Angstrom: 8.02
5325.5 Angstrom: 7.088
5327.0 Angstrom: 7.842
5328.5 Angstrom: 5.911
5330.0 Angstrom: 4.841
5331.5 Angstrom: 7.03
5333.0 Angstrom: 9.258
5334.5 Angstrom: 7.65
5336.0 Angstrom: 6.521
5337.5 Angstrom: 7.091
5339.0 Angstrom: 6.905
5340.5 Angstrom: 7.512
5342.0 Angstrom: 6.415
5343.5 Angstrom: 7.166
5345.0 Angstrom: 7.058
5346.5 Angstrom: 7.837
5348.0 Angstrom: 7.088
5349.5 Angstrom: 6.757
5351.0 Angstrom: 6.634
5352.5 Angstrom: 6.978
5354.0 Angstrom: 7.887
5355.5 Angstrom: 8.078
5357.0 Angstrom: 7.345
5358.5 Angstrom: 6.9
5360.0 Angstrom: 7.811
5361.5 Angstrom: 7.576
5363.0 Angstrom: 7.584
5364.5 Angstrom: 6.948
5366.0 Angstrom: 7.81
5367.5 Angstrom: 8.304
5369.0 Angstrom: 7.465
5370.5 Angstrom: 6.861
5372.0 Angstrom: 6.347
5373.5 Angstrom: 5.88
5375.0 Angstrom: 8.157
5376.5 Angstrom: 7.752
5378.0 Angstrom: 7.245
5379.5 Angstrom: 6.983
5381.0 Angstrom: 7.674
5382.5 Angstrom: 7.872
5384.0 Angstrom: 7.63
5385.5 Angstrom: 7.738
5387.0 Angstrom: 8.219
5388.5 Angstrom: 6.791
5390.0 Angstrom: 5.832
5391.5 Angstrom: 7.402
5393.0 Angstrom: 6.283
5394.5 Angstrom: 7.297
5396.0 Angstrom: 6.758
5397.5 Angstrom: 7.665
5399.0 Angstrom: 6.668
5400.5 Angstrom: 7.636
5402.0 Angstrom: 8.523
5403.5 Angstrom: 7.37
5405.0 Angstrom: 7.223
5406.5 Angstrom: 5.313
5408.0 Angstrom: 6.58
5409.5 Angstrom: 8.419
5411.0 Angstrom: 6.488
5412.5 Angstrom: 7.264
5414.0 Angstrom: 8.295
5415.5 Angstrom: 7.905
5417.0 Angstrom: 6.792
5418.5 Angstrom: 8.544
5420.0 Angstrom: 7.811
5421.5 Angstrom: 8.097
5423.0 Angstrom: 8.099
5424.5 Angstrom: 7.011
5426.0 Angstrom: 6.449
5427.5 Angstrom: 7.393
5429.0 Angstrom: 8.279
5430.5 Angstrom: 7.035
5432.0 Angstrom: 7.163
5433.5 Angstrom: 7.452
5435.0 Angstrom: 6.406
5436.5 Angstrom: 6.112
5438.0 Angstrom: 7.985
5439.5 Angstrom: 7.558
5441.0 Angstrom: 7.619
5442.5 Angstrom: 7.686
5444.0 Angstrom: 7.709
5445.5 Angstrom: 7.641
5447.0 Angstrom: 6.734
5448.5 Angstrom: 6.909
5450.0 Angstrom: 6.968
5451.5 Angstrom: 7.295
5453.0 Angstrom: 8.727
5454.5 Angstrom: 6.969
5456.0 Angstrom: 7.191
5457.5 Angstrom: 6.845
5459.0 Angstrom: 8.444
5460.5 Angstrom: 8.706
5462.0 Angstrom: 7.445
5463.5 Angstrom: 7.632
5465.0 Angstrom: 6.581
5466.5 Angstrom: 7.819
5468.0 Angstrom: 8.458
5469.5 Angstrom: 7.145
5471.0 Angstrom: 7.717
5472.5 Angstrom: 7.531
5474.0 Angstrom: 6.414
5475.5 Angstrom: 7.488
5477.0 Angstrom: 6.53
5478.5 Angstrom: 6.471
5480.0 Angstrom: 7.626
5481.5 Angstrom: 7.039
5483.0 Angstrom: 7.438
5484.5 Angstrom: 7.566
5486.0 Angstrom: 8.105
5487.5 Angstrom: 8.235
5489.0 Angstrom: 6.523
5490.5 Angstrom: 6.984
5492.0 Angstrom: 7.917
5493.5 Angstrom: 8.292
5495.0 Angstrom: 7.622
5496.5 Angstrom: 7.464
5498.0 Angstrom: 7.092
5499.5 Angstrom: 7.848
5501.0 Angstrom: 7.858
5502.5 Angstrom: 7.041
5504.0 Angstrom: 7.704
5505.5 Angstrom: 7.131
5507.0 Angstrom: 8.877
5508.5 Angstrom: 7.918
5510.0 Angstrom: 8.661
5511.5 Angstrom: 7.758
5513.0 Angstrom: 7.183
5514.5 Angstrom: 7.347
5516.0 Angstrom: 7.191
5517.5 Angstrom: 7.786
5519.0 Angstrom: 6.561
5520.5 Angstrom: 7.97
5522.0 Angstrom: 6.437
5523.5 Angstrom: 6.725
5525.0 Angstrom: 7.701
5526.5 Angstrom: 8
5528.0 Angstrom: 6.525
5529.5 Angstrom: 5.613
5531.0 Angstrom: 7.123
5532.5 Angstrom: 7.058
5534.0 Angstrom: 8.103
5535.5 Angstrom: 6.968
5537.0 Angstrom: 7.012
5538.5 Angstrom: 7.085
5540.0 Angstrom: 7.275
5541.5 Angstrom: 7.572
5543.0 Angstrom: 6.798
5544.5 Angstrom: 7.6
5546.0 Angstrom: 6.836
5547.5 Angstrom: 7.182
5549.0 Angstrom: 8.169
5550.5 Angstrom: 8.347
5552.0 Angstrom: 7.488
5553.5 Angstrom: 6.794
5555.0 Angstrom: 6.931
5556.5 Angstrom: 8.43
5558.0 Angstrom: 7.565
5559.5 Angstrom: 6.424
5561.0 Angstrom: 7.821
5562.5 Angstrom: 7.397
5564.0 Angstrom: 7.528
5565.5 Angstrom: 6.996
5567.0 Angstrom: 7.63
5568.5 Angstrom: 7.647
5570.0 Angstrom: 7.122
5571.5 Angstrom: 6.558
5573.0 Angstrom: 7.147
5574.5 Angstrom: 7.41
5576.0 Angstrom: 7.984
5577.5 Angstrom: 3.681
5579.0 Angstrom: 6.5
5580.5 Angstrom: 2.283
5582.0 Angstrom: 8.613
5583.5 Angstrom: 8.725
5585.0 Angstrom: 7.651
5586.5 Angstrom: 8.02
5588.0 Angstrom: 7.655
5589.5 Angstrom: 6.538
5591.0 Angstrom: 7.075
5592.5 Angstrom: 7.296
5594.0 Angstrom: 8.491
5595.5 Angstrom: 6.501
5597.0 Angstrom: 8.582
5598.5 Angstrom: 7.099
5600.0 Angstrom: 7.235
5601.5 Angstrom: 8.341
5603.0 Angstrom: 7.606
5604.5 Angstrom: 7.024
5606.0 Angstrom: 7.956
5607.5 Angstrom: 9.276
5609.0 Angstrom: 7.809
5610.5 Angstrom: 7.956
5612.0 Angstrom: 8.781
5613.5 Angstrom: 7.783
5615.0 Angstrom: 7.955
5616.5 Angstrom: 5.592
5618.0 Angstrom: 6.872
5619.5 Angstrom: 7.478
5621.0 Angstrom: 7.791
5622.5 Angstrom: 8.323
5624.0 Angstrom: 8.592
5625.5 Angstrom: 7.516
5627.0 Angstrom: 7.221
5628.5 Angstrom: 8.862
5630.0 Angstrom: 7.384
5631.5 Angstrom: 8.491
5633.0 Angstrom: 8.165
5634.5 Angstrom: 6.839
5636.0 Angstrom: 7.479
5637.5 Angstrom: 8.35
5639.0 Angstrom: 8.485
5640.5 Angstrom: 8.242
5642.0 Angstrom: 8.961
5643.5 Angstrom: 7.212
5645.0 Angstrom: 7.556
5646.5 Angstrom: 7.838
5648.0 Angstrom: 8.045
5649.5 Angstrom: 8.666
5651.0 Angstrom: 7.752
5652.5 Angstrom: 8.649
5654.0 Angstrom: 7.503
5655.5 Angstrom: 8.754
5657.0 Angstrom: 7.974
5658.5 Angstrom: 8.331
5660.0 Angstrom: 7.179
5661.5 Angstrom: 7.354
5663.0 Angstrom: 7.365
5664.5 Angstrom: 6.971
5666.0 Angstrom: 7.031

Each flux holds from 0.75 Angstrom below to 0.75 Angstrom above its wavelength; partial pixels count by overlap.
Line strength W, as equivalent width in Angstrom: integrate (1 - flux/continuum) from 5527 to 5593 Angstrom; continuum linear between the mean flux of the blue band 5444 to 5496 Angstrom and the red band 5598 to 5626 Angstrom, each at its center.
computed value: 4.2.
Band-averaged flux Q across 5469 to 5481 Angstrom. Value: 7.11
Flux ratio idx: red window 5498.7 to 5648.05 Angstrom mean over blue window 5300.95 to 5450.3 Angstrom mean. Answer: 1.0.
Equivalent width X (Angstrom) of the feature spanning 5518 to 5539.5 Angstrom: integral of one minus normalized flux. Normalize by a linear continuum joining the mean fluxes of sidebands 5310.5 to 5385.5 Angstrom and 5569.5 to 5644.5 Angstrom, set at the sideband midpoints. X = 1.2 Angstrom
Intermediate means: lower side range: 7.34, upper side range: 7.53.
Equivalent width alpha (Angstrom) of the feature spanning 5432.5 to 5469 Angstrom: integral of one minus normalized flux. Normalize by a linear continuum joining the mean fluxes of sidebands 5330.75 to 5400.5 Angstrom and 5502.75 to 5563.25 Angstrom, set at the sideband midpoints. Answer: -0.61 Angstrom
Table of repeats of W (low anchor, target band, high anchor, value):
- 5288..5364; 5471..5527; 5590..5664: 1.3 Angstrom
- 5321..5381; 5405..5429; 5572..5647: -0.2 Angstrom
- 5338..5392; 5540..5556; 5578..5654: 0.4 Angstrom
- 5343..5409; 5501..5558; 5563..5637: 0.0 Angstrom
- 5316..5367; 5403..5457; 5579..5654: 0.5 Angstrom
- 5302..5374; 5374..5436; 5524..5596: -0.6 Angstrom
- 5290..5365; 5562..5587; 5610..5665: 2.5 Angstrom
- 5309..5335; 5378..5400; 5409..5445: 0.8 Angstrom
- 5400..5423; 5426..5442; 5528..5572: 0.4 Angstrom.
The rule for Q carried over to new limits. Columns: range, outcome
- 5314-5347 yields 7.25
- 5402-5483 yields 7.38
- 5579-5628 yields 7.54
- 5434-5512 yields 7.49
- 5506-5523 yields 7.59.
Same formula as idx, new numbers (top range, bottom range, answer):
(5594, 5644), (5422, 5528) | 1.05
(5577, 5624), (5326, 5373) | 1.03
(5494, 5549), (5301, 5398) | 1.01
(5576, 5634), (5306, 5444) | 1.02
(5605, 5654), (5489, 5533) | 1.07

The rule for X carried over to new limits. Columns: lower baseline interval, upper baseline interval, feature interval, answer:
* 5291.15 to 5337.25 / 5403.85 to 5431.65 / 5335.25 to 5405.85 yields 1.29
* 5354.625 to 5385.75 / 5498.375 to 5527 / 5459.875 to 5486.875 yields 0.33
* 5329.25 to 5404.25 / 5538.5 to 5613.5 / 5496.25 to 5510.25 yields -0.77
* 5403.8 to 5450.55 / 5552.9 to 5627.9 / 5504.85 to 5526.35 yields -0.51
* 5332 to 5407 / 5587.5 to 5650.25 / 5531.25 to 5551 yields 0.68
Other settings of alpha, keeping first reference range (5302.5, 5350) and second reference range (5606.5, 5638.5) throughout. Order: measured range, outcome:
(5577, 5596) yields 2.2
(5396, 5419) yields 0.3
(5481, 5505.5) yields 0.2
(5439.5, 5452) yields 0.3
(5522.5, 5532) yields 0.9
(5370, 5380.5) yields 0.5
